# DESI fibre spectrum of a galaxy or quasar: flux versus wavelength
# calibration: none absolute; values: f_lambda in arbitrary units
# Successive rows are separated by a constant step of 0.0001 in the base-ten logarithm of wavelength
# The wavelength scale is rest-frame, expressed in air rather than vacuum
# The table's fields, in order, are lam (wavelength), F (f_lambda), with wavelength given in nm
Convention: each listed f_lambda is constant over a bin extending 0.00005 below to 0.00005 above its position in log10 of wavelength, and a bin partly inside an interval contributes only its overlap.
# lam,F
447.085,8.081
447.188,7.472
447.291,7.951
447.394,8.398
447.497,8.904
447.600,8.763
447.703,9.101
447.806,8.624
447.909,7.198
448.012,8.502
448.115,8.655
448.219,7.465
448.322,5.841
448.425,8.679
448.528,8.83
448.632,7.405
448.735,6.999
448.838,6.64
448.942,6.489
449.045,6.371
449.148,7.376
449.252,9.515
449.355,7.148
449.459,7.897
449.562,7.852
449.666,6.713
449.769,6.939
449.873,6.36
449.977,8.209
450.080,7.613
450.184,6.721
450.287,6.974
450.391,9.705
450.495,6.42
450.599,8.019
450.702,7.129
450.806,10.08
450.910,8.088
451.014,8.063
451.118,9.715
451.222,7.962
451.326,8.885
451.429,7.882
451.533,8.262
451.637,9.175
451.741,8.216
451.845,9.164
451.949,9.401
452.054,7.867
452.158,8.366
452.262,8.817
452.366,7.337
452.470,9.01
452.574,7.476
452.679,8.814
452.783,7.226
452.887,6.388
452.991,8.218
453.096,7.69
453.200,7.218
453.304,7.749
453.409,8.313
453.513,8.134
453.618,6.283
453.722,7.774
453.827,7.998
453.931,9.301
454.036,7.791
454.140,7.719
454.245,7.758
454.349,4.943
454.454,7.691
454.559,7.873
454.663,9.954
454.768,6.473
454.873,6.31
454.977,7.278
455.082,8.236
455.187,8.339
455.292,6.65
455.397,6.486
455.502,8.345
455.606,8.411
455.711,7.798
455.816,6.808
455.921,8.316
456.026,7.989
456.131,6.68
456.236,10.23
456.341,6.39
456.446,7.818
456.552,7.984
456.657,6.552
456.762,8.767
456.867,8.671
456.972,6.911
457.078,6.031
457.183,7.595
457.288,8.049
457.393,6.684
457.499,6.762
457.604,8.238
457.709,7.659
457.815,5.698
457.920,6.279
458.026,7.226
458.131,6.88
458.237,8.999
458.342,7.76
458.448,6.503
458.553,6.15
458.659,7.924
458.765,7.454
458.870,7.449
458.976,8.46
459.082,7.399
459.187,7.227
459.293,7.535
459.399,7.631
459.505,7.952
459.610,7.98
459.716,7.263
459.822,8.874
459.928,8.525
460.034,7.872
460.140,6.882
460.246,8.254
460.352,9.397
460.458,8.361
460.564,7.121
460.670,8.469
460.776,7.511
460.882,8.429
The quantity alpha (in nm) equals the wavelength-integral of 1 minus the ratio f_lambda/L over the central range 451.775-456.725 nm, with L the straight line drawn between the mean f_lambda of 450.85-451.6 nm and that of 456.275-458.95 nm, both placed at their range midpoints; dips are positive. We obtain 0.08 nm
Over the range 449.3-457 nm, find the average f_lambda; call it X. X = 7.84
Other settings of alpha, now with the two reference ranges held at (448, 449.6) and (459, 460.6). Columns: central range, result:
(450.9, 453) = -0.174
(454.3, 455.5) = 0.064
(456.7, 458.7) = 0.139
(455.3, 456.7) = 0.025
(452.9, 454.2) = -0.014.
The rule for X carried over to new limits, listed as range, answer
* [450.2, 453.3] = 8.17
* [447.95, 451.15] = 7.68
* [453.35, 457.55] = 7.6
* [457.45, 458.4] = 7.28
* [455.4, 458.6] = 7.46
